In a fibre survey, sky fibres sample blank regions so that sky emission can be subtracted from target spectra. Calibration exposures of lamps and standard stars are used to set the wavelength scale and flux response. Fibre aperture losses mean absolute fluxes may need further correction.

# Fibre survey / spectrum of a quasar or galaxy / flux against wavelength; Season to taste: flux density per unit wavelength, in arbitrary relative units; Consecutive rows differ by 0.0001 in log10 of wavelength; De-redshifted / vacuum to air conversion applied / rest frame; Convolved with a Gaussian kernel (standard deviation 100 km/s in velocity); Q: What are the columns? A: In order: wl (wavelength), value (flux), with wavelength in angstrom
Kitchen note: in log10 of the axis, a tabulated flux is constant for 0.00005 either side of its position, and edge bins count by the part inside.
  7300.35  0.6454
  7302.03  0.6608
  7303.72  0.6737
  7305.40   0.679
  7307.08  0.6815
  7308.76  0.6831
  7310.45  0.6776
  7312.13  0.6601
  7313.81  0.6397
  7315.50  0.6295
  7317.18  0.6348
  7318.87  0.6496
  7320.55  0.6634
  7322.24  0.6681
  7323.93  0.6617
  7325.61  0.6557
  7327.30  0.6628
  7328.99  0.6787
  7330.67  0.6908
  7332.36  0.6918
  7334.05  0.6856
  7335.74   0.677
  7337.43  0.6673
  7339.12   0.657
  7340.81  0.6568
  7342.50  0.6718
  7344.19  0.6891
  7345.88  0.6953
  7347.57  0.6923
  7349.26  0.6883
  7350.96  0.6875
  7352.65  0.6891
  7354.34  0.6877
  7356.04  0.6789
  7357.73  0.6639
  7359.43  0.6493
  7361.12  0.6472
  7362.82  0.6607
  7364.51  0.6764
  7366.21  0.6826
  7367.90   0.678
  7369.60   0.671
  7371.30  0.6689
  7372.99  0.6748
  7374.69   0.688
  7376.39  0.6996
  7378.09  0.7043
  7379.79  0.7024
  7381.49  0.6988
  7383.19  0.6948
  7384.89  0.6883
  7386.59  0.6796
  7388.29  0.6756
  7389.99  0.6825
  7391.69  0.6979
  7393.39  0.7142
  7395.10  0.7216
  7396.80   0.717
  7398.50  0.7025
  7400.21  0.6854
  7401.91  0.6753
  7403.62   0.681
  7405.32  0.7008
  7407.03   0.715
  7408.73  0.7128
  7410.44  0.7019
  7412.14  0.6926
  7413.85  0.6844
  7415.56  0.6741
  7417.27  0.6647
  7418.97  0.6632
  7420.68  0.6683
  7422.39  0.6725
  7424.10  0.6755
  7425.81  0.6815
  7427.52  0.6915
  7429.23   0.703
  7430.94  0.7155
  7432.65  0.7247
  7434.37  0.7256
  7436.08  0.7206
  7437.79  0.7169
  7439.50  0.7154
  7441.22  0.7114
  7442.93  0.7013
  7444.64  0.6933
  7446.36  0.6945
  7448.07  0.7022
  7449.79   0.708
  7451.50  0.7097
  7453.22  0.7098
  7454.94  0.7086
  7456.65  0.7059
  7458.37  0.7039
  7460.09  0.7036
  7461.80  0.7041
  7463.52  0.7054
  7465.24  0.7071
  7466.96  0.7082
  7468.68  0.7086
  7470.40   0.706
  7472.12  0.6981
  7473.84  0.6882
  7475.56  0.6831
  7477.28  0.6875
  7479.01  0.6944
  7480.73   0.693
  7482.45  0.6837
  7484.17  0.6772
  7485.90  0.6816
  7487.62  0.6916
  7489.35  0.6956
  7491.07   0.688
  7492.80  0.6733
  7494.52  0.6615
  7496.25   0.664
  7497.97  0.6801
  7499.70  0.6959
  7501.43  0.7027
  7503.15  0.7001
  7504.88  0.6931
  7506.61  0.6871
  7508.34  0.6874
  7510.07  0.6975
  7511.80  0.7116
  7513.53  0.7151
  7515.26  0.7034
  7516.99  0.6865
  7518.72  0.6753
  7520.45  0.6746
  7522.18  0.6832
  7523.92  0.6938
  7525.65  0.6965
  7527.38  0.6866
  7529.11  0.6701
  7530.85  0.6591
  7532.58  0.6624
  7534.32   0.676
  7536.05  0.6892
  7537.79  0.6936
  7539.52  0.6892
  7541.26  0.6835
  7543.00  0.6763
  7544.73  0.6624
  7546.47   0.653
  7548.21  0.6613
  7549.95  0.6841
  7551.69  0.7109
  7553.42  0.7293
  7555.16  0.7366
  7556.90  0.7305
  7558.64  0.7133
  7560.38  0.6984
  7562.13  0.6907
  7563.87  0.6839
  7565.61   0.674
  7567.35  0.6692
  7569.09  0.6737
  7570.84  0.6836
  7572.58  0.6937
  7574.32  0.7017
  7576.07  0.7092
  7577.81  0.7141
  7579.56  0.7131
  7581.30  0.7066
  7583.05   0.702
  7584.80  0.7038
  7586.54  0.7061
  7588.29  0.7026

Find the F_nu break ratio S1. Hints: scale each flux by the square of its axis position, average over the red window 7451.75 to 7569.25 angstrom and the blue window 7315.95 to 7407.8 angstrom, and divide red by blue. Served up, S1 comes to 1.06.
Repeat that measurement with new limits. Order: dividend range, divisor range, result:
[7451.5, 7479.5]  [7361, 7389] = 1.05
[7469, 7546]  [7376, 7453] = 1.01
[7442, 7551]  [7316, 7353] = 1.07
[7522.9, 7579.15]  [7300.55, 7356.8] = 1.09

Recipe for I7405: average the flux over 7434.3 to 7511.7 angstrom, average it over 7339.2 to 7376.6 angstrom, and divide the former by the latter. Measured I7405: 1.03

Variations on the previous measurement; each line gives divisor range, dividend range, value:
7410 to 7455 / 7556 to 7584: 1.00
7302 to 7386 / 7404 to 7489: 1.03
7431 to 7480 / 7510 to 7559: 0.98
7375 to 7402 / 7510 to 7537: 0.98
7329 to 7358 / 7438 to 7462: 1.04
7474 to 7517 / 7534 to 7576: 1.00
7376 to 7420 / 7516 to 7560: 0.99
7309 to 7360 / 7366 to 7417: 1.03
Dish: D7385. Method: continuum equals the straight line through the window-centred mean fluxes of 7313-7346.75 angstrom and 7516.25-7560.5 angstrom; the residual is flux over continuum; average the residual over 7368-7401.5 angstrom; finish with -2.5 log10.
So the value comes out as -0.033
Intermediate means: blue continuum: 0.666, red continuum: 0.687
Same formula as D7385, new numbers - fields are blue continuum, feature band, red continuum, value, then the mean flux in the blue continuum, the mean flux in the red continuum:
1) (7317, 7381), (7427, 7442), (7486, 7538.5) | -0.05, 0.675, 0.686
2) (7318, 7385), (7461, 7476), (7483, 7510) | -0.03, 0.677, 0.686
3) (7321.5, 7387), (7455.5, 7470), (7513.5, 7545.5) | -0.04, 0.679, 0.682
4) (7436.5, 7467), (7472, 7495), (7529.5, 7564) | 0.02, 0.706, 0.689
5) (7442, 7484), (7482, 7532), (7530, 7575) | 0.01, 0.7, 0.688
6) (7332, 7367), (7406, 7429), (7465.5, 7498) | 0.00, 0.676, 0.688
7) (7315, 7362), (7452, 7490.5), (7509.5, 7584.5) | -0.02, 0.671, 0.691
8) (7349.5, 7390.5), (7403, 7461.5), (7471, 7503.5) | -0.02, 0.68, 0.686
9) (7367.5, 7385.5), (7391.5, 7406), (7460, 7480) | -0.01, 0.688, 0.699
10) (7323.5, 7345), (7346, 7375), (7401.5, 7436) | 0.00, 0.673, 0.692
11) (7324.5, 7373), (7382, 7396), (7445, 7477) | -0.02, 0.675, 0.703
